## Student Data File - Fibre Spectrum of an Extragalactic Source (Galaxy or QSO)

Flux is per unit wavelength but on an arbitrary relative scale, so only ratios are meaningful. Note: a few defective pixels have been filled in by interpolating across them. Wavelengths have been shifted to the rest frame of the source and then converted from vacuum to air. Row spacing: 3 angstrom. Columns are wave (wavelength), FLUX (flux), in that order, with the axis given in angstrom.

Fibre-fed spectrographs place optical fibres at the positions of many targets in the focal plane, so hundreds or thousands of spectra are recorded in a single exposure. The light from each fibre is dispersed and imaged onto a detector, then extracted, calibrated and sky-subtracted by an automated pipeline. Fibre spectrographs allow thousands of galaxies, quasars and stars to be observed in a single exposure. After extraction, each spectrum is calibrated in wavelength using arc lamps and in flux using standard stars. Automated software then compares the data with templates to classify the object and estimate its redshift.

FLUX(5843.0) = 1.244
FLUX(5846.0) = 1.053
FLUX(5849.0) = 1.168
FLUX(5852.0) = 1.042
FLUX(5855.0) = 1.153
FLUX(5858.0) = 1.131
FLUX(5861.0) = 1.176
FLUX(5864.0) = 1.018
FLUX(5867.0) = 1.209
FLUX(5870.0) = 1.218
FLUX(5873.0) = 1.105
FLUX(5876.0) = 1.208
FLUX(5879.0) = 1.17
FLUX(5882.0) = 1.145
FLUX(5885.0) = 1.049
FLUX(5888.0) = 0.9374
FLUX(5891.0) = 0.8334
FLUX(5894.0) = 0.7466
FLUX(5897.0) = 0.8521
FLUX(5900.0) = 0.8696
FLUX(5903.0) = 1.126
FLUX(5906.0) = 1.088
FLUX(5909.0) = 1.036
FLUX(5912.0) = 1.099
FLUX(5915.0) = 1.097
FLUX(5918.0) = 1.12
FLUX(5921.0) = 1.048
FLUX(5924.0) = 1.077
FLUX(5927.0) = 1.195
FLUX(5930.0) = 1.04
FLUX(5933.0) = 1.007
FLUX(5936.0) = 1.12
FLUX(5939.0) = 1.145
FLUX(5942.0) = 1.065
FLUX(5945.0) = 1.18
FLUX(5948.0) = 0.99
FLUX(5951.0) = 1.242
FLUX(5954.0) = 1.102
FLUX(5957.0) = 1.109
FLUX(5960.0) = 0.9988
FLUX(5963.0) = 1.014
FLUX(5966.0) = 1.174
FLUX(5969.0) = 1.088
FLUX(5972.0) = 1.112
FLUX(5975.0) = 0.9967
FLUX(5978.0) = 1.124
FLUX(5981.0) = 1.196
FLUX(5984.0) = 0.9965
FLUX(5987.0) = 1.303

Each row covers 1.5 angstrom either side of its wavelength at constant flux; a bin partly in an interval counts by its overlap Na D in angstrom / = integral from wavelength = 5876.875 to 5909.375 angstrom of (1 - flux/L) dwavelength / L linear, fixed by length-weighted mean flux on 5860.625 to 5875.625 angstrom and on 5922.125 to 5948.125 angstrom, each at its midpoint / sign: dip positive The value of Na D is 4.0 angstrom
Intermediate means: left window 1.15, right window 1.1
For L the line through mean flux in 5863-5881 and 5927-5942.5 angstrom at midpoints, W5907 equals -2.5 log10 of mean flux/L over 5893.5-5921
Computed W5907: 0.10 mag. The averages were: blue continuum 1.16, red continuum 1.09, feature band 1.02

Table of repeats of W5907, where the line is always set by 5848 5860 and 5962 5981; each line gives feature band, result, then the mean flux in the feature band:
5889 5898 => 0.34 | 0.815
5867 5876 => -0.05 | 1.18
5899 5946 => 0.02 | 1.08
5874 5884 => -0.04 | 1.16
